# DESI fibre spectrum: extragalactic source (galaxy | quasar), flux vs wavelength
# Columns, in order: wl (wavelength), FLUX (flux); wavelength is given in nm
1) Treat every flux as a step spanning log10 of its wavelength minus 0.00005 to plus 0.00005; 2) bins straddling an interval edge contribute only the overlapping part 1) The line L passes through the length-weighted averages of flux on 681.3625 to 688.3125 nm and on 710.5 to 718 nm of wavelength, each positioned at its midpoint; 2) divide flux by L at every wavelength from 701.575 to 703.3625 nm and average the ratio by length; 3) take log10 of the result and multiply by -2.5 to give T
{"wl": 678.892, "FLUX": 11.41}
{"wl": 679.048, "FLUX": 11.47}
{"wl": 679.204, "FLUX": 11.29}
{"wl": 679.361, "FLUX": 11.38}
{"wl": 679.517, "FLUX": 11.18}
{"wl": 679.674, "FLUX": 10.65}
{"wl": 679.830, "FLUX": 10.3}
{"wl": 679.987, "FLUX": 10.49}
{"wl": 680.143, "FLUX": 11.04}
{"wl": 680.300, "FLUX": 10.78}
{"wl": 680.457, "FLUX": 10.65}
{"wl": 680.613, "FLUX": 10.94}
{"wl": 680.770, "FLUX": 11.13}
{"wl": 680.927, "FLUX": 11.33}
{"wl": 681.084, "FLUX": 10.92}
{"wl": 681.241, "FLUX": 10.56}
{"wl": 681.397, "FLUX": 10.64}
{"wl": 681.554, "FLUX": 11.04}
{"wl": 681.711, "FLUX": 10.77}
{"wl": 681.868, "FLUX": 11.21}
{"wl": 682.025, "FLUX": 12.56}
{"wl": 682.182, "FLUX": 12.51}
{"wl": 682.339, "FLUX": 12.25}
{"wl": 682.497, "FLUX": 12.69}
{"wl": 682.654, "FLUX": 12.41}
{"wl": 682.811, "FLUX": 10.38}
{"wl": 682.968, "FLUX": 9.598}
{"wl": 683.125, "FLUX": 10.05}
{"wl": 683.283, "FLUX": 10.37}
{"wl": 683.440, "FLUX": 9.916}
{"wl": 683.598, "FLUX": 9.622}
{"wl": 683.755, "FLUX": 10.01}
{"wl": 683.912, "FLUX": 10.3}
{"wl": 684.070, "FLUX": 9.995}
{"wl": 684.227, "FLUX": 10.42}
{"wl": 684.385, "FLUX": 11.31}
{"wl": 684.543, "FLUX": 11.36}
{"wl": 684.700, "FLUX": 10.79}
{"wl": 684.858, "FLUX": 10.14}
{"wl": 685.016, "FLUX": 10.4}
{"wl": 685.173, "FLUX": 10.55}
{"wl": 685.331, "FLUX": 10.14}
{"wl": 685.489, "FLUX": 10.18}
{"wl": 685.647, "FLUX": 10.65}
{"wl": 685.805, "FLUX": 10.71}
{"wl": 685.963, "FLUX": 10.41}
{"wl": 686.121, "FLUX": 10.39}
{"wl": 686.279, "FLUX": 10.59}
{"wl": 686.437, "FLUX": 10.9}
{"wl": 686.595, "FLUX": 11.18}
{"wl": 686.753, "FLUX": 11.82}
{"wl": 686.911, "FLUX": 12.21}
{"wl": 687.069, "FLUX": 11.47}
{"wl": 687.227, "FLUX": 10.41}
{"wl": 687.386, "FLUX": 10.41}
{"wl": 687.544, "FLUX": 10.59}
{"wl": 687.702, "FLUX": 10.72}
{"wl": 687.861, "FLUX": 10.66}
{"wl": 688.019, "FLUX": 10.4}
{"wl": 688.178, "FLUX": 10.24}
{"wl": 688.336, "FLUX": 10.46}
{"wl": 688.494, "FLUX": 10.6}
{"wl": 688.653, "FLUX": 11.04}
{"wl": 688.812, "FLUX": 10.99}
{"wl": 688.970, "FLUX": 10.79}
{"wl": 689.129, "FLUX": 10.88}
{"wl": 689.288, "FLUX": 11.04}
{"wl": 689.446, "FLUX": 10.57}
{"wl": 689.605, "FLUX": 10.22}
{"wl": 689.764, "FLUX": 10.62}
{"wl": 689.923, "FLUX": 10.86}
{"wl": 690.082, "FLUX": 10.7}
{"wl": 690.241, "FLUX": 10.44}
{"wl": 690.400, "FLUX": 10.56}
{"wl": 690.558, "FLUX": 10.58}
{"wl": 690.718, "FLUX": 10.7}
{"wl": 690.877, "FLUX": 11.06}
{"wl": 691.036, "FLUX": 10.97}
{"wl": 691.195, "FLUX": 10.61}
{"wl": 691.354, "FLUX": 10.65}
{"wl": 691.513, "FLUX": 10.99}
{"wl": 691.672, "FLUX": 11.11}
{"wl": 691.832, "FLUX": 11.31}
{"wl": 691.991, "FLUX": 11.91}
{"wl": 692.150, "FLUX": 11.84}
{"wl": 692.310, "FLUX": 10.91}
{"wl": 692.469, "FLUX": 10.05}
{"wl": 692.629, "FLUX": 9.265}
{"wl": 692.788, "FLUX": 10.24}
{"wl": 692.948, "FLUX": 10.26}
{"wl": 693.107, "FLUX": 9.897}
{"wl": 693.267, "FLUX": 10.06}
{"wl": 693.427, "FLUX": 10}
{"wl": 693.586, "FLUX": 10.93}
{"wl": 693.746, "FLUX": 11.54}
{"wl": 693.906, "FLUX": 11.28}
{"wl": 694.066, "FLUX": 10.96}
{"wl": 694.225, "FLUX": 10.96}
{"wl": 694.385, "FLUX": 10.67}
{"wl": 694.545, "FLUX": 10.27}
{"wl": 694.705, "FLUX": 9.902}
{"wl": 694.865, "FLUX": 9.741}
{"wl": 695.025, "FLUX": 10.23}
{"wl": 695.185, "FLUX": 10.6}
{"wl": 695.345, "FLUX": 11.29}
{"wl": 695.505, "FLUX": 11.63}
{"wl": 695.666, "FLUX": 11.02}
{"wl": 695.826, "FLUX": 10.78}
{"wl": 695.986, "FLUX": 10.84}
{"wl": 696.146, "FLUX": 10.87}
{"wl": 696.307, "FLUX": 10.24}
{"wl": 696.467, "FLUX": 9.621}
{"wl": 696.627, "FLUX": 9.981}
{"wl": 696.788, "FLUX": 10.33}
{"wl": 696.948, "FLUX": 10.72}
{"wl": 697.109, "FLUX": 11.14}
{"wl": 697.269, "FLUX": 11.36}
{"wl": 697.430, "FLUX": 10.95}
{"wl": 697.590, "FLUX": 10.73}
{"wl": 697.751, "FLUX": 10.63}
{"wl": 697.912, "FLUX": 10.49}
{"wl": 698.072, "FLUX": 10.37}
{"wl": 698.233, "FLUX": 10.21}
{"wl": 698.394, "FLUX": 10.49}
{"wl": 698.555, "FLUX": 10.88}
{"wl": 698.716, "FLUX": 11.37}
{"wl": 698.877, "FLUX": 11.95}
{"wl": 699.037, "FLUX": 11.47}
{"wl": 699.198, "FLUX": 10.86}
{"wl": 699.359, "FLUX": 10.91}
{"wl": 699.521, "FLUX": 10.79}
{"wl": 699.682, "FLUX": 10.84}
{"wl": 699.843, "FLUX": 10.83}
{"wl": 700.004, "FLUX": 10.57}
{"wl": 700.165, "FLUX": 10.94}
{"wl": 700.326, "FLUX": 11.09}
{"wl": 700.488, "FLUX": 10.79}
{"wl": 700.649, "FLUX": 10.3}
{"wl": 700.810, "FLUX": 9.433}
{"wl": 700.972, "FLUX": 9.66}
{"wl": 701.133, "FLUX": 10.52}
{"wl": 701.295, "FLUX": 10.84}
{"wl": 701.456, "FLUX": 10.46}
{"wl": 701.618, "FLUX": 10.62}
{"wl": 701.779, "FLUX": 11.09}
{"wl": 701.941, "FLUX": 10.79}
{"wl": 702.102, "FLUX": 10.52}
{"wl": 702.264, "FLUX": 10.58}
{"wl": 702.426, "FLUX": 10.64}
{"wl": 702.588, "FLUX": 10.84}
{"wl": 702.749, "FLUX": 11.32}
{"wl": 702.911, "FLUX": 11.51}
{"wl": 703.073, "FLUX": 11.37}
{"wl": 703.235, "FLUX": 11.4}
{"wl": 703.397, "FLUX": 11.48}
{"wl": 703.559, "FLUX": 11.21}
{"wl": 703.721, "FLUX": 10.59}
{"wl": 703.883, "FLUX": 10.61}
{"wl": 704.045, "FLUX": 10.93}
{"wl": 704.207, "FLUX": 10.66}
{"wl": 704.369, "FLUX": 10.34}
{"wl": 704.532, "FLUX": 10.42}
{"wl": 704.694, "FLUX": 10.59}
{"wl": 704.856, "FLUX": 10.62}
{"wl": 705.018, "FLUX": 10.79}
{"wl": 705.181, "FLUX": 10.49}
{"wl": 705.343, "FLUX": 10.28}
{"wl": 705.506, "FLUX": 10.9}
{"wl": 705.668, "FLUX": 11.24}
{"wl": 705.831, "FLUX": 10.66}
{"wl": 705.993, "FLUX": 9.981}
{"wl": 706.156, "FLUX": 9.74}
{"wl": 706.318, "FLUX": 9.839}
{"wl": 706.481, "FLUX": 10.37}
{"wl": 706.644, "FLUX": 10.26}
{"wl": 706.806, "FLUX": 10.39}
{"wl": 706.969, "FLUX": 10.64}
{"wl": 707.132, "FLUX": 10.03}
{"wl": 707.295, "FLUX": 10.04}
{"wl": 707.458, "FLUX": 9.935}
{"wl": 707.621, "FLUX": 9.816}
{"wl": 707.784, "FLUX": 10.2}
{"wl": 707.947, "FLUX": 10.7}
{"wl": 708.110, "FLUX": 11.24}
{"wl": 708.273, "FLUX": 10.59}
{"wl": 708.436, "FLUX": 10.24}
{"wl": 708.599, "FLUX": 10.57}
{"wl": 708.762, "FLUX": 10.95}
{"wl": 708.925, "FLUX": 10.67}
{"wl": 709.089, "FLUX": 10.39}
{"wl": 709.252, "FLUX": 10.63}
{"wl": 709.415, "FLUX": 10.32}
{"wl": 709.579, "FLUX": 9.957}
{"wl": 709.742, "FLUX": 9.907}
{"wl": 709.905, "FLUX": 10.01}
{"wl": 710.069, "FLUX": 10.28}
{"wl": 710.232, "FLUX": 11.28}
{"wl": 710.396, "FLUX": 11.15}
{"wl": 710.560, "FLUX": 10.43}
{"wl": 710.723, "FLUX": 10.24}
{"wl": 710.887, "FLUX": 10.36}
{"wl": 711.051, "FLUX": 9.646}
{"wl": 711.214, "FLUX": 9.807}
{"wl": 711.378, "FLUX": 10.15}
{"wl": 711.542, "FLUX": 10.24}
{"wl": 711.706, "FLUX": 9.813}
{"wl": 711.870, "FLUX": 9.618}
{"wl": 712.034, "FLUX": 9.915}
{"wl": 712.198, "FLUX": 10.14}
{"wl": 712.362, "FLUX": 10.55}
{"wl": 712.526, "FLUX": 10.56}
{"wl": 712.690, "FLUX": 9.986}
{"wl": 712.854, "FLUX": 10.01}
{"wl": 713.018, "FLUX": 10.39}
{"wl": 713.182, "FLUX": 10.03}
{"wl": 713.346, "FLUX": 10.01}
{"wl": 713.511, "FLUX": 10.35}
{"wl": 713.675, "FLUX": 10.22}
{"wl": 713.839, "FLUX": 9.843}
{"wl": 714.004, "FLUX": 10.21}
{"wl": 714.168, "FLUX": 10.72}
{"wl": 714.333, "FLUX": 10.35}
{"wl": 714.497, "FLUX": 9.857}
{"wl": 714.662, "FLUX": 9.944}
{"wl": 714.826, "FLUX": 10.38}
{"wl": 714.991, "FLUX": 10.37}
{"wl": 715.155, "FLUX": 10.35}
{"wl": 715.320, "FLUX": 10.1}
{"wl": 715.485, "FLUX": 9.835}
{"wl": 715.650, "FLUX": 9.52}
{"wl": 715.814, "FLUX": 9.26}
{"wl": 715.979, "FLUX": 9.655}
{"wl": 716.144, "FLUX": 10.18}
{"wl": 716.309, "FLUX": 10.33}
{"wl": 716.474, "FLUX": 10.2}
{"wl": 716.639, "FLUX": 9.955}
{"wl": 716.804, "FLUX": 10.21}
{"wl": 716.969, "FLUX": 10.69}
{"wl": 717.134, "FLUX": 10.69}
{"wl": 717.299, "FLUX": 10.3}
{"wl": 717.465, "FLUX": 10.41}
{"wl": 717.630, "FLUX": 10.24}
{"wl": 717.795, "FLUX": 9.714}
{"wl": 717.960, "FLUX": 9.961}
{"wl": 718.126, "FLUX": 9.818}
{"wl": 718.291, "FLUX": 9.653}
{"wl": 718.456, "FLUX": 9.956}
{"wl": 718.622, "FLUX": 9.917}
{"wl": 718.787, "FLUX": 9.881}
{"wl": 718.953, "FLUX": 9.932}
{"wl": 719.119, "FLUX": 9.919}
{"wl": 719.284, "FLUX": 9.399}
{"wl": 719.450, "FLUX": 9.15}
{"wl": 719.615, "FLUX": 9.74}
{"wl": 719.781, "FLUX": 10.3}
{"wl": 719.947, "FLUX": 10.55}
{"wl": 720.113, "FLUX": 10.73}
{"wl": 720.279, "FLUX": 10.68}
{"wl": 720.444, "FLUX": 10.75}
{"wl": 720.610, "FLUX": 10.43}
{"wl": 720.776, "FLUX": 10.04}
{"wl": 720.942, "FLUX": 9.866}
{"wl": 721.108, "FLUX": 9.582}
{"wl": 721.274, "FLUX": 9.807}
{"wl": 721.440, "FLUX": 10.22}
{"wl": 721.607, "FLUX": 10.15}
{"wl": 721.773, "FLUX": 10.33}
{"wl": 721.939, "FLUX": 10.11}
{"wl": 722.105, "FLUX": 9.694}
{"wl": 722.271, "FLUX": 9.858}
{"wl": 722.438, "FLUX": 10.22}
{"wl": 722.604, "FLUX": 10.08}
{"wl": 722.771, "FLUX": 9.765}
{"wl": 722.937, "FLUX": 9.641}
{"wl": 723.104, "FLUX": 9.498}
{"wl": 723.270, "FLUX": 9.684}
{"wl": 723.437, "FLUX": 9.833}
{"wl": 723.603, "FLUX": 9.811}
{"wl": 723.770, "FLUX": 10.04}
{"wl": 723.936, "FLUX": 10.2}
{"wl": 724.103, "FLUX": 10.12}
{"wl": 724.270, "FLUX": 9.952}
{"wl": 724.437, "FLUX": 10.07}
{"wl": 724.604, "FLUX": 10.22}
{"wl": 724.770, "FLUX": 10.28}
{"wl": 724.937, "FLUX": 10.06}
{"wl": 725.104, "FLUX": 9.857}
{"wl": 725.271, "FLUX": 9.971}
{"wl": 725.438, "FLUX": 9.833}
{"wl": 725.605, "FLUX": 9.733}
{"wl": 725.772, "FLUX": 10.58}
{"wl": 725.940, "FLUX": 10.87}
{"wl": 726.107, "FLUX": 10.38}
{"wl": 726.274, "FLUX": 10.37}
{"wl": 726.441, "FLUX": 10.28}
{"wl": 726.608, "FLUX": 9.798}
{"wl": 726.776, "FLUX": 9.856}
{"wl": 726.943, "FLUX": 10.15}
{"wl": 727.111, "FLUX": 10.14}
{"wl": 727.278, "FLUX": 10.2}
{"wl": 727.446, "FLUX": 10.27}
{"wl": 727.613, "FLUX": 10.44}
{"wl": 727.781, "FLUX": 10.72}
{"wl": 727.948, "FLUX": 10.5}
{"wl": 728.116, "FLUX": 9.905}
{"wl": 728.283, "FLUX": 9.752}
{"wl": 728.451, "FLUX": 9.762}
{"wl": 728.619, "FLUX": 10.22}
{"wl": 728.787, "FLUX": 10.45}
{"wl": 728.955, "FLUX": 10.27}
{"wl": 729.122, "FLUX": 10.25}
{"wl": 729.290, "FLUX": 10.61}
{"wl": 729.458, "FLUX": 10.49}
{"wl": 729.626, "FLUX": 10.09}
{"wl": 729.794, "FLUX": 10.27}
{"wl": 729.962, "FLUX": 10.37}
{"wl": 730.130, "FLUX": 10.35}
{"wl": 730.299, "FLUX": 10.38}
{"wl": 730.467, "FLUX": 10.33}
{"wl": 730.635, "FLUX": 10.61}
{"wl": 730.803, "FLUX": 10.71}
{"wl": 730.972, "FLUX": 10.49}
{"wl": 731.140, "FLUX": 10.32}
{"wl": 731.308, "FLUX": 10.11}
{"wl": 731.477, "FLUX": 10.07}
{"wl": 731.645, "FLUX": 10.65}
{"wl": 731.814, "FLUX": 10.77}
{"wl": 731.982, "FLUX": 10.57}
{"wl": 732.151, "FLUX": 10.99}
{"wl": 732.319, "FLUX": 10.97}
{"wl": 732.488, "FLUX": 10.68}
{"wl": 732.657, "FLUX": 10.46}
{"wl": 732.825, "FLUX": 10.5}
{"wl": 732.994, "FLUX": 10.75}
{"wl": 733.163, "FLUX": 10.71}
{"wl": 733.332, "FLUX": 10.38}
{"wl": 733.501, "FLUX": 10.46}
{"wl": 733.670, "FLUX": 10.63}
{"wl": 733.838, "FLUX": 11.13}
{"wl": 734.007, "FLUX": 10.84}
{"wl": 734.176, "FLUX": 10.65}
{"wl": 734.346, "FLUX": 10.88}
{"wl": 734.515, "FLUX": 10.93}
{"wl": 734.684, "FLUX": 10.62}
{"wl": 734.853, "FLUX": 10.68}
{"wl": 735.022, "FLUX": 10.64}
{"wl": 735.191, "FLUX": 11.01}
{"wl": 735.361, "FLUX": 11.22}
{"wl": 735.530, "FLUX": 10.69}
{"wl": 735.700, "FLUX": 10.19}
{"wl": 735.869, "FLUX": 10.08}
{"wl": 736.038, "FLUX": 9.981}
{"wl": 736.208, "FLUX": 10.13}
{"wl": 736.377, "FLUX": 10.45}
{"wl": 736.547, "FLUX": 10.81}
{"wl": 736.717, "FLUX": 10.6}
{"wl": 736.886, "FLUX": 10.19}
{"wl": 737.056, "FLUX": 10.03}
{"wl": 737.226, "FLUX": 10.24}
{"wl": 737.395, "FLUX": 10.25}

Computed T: -0.06 mag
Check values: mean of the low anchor 10.8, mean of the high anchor 10.1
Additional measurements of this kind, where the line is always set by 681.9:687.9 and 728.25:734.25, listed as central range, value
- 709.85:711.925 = 0.04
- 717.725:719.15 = 0.08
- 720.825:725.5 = 0.06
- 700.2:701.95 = 0.02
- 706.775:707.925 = 0.05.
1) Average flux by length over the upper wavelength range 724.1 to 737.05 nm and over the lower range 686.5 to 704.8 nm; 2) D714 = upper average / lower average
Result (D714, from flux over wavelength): 1.0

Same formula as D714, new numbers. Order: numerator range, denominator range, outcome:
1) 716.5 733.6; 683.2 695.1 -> 0.96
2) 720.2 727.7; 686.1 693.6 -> 0.94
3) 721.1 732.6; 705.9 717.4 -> 1.00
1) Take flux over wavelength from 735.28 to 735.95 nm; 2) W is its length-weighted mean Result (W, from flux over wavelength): 10.5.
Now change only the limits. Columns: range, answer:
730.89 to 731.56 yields 10.2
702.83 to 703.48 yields 11.4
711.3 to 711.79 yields 10.1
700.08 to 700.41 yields 11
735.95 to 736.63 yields 10.3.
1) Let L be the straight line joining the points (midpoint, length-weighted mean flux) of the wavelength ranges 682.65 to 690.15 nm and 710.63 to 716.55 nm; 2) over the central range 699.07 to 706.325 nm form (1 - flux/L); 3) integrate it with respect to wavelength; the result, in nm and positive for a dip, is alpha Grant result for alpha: -0.28 nm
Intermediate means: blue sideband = 10.6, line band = 10.7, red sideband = 10.1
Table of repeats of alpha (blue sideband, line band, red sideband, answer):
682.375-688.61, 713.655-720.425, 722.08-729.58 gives 0.10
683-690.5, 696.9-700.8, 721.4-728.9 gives -0.15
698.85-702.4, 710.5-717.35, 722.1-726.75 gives 0.13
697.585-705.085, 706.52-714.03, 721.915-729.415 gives 0.18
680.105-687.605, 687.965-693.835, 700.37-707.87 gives 0.03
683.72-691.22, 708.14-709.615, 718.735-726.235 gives -0.03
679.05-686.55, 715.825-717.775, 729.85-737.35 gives 0.08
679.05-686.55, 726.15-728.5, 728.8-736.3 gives 0.09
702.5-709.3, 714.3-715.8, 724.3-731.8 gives 0.06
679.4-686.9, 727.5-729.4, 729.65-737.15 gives 0.06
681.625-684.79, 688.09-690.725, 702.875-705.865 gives 0.06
